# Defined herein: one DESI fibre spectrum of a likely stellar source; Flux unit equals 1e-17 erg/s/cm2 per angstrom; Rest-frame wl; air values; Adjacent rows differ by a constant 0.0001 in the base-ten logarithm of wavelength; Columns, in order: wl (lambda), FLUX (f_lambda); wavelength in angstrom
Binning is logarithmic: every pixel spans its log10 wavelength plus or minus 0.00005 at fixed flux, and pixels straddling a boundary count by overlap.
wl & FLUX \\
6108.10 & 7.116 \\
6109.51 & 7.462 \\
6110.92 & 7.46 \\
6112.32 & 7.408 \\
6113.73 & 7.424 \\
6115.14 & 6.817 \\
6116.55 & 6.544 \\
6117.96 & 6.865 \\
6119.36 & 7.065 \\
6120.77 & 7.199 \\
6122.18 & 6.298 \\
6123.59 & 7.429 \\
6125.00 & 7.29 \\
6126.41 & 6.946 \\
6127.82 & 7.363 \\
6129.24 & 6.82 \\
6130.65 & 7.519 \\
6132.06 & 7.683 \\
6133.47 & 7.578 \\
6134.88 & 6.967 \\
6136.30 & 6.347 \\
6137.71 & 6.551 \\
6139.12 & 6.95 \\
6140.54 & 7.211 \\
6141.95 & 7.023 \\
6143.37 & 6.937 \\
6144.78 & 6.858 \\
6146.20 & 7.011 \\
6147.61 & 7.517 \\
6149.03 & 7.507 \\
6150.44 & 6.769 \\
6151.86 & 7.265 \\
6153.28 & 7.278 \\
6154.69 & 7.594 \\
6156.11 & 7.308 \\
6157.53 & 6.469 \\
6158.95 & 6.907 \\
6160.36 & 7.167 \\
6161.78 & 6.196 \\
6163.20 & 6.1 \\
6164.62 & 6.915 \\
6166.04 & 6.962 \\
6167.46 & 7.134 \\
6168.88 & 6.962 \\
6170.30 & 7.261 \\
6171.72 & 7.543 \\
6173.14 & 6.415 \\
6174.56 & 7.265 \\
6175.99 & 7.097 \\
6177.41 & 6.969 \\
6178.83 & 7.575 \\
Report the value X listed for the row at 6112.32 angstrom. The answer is 7.408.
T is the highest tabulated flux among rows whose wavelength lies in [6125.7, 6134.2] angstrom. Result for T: 7.683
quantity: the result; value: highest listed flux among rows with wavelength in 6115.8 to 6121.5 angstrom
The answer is 7.199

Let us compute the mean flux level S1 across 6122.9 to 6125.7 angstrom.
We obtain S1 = 7.36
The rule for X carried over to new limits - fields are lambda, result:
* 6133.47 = 7.578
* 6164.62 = 6.915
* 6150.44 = 6.769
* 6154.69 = 7.594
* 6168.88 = 6.962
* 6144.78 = 6.858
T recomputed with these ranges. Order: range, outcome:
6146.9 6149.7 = 7.517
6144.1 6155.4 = 7.594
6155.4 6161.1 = 7.308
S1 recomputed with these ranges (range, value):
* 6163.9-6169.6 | 6.99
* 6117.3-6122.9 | 6.87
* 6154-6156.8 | 7.44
